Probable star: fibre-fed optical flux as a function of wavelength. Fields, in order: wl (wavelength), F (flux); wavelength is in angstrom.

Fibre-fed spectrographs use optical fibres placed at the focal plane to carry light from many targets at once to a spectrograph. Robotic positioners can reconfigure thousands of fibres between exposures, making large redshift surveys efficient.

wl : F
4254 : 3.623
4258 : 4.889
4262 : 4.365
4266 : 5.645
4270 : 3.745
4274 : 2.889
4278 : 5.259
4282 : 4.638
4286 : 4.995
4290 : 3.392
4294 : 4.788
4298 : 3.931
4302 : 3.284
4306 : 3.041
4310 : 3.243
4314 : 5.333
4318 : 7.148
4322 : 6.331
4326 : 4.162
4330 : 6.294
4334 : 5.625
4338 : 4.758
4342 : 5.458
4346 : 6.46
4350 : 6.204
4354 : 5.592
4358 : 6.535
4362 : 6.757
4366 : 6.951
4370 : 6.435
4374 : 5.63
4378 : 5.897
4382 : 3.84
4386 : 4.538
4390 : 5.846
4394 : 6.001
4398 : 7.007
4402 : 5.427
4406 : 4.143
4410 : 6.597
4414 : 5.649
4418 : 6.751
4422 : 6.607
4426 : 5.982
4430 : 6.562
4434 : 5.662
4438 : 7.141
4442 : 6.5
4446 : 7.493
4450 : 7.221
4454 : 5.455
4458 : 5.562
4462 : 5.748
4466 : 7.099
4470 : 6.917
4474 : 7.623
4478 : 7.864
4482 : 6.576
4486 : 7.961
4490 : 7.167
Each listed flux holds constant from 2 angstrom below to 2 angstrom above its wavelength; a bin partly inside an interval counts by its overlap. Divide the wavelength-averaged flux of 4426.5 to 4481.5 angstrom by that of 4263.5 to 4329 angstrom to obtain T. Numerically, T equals 1.47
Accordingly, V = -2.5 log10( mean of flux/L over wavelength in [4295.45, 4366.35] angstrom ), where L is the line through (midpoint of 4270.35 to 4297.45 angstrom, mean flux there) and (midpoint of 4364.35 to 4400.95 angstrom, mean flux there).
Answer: -0.07 mag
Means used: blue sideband 4.27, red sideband 5.77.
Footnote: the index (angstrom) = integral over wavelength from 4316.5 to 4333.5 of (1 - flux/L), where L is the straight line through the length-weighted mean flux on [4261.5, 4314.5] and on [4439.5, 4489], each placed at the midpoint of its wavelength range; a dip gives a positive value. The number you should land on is -4.4 angstrom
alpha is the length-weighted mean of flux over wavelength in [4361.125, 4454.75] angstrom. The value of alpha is 6.09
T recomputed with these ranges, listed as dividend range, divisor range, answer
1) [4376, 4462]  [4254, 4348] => 1.26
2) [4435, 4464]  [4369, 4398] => 1.16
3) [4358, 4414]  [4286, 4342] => 1.22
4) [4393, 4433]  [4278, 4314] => 1.49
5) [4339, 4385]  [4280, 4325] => 1.30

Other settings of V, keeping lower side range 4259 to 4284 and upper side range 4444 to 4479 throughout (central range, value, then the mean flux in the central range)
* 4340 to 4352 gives -0.133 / 6.04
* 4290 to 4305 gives 0.227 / 3.86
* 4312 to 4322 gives -0.244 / 6.26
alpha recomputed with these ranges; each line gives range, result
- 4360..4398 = 5.83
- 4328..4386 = 5.84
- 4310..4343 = 5.5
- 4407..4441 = 6.31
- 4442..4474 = 6.57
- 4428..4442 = 6.46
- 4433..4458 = 6.53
